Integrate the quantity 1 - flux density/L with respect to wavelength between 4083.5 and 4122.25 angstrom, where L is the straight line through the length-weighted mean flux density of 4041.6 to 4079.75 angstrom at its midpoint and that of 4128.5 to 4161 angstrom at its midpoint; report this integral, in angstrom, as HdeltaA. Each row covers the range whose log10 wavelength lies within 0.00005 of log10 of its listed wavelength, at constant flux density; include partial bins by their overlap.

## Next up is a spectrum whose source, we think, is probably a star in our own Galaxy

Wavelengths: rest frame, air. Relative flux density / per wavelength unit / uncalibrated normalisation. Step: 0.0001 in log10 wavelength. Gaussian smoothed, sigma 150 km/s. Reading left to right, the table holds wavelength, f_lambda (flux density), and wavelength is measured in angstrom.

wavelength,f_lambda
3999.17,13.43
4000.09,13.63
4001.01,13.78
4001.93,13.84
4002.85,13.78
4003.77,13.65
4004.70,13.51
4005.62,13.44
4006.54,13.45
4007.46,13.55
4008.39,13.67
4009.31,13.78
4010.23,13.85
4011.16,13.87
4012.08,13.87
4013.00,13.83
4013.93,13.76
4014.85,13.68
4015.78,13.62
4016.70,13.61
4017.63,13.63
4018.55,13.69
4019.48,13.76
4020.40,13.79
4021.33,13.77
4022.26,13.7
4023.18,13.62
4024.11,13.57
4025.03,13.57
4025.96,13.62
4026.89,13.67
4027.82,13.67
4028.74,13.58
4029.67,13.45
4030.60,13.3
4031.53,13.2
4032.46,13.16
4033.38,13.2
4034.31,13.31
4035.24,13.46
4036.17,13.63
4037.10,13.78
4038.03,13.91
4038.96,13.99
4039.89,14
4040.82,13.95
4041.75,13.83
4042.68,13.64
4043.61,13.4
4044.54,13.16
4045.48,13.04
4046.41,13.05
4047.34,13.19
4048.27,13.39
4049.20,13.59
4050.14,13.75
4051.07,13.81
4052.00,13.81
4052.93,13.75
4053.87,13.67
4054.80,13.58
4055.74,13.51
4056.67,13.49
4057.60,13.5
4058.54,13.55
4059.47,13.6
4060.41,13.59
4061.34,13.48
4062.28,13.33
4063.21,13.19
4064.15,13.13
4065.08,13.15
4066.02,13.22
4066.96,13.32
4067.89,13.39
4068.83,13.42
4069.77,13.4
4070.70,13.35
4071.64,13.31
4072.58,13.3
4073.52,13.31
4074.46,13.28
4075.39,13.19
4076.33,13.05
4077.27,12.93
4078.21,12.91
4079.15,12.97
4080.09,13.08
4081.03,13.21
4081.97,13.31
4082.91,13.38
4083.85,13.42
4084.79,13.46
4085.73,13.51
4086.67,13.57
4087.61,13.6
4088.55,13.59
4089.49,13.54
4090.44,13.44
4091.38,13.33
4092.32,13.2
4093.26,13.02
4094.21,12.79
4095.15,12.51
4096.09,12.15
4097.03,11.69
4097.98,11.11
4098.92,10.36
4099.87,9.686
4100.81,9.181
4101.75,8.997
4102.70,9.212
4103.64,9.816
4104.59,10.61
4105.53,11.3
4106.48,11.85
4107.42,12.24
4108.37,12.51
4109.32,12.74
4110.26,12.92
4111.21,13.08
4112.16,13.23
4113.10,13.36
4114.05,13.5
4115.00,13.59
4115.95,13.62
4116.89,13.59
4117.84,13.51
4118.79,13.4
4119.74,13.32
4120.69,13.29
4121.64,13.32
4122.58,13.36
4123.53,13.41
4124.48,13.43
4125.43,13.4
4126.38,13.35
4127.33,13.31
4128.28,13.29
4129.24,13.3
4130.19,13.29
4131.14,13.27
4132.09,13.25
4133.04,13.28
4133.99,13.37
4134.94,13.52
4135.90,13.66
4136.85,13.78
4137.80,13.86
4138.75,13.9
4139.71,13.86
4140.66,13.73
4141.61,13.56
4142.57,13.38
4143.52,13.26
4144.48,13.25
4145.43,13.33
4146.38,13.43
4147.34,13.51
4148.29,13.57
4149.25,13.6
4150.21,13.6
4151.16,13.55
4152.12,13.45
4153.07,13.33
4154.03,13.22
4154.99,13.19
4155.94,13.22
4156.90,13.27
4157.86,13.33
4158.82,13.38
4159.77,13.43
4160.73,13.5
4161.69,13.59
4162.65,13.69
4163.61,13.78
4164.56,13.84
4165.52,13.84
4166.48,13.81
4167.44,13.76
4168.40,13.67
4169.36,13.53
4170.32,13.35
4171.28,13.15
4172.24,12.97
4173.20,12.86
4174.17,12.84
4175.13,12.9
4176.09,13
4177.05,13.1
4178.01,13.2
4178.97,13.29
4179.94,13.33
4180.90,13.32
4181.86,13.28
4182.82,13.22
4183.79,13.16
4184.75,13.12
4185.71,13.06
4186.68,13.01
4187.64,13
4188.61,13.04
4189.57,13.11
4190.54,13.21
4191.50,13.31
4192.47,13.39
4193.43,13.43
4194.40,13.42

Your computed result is 2.8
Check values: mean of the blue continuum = 13.4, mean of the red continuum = 13.5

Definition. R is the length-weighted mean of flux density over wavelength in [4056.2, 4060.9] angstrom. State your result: 13.6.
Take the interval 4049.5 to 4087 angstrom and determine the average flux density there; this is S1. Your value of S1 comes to 13.4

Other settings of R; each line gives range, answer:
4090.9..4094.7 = 13.1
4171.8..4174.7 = 12.9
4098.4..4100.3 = 10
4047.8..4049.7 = 13.5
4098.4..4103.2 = 9.52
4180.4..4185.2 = 13.2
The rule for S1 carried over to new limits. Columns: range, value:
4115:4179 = 13.4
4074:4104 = 12.4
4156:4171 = 13.6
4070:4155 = 13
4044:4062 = 13.5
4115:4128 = 13.4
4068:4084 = 13.2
